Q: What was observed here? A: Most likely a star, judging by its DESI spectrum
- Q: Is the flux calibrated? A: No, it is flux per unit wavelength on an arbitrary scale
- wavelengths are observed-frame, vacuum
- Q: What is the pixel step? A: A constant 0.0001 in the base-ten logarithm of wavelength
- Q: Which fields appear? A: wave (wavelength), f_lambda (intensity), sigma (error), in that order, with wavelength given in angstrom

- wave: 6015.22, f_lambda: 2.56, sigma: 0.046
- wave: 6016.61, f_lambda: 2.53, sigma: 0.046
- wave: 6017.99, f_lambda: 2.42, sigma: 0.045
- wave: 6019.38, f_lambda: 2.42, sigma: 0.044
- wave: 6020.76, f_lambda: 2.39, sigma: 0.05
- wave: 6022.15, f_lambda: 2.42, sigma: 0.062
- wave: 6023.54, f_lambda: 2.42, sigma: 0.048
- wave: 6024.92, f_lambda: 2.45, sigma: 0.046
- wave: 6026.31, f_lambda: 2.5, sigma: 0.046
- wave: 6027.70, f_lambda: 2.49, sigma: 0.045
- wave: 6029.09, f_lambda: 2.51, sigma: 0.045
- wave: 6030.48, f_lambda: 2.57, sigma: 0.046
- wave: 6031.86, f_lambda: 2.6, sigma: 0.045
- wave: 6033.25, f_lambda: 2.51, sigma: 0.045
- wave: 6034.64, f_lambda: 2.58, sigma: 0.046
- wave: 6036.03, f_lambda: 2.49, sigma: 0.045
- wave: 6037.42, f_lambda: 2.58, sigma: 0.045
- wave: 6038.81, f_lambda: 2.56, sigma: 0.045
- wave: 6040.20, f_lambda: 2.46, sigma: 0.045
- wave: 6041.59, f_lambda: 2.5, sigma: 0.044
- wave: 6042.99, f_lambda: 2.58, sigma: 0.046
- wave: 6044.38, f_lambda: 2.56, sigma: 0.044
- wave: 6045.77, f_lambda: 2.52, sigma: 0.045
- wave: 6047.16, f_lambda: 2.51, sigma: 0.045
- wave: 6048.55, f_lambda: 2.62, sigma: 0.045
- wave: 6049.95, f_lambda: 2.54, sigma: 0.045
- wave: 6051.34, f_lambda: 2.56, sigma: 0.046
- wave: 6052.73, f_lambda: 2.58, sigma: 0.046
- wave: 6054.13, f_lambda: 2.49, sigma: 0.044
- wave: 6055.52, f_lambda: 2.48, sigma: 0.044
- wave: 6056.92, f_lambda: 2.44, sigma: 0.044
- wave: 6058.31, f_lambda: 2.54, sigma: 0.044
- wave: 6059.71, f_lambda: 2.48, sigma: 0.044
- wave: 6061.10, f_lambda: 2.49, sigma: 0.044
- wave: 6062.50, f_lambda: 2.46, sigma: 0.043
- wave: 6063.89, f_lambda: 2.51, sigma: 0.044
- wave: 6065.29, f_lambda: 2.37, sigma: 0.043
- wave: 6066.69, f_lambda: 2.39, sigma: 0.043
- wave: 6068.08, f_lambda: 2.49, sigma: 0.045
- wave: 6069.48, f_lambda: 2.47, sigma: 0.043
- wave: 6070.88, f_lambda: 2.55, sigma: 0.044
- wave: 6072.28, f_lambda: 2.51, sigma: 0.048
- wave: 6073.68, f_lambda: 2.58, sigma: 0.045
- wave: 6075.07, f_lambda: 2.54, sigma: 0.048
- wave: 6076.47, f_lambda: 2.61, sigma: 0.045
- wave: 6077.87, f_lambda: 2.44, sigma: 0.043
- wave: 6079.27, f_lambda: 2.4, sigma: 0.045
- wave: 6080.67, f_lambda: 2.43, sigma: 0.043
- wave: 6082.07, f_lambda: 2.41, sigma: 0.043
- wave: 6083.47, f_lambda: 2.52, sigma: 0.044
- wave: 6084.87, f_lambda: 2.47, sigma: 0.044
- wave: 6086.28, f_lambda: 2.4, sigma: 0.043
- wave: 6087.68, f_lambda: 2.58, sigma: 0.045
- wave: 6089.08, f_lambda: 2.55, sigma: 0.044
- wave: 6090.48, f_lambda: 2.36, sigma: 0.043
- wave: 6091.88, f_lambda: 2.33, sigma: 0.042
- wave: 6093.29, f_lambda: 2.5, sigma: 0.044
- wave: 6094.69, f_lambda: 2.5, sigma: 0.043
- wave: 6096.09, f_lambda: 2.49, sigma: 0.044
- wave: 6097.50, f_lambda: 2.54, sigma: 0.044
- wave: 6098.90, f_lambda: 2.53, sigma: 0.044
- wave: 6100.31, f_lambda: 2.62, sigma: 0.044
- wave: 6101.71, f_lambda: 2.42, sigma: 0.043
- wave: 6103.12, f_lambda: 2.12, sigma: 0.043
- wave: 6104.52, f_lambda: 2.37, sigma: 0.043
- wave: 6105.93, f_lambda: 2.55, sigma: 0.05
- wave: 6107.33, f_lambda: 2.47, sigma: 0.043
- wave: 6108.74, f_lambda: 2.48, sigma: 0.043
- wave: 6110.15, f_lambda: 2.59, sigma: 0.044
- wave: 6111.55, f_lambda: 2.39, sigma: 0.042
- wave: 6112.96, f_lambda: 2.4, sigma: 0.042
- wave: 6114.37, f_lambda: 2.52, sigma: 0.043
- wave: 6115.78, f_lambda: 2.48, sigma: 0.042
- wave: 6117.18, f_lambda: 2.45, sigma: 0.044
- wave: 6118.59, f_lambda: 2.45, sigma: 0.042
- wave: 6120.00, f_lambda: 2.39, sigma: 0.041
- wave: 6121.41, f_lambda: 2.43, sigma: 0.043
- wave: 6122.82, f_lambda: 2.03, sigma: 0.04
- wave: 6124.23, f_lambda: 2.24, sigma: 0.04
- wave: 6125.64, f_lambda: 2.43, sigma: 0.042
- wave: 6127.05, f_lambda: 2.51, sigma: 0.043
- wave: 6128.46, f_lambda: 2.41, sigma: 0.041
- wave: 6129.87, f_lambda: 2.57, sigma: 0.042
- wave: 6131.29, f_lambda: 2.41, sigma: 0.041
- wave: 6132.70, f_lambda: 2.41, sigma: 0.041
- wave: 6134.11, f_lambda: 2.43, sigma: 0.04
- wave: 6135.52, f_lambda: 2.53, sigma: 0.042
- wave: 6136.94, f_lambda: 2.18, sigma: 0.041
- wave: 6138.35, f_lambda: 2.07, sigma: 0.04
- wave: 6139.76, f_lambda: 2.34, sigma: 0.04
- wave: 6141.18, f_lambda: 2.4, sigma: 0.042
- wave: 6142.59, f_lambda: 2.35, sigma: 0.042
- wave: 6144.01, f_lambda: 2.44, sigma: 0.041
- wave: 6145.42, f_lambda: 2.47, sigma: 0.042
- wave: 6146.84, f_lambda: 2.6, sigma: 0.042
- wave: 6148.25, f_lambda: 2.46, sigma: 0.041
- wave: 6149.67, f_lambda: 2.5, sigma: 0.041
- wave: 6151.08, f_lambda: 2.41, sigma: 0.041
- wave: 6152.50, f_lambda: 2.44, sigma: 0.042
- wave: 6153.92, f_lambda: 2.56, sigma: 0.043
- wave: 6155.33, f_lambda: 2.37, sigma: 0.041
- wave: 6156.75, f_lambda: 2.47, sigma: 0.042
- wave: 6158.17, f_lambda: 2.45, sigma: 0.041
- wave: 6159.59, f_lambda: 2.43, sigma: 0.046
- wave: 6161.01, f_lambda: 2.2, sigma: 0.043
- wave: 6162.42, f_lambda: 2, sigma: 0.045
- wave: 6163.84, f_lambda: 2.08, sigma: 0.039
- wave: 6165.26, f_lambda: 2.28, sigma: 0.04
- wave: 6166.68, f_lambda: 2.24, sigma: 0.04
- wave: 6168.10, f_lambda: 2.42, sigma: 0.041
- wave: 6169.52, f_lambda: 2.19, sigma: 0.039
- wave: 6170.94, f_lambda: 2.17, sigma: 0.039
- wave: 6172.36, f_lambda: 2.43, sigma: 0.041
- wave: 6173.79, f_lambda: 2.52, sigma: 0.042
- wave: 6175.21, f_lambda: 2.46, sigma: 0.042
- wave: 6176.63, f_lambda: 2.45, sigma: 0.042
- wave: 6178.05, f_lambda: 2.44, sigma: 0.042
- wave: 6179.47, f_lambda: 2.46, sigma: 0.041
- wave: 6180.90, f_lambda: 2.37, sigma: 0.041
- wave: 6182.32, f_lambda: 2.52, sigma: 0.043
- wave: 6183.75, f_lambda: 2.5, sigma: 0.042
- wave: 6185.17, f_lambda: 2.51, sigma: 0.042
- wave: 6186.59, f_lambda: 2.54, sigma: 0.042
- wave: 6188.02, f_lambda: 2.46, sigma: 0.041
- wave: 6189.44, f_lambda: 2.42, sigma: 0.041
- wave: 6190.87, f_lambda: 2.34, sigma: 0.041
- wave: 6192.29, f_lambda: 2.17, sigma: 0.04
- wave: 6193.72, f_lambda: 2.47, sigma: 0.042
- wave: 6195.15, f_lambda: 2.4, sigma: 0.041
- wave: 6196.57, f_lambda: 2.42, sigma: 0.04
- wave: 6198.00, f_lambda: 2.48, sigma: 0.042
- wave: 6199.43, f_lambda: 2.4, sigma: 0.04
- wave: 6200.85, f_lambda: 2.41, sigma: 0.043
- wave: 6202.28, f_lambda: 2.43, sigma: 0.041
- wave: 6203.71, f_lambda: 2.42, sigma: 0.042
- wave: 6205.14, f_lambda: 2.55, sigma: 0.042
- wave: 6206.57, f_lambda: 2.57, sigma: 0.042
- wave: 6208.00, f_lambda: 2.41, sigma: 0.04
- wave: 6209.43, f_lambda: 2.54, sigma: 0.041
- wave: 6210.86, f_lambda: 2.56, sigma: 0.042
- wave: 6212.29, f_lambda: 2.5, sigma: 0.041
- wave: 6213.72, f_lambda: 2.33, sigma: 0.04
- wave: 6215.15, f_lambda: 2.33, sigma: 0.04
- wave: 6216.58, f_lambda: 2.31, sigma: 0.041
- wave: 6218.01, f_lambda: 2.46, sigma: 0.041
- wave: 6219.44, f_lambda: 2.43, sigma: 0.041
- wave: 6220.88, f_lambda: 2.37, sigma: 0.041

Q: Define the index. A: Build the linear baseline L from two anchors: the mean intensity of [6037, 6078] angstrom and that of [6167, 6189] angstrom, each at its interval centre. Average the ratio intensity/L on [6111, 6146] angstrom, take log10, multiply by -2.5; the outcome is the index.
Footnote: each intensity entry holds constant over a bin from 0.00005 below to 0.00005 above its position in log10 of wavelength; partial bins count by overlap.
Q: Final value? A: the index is 0.03 mag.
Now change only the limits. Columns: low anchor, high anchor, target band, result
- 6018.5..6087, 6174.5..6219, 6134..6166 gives 0.04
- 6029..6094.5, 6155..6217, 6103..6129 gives 0.02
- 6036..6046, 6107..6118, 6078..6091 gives 0.02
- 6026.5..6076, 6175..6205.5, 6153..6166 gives 0.06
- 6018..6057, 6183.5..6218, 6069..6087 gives 0.00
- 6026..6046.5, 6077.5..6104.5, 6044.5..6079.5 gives 0.00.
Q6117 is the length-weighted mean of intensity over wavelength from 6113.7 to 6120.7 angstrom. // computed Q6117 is 2.46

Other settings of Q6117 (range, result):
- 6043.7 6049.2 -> 2.56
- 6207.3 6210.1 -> 2.47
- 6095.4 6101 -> 2.54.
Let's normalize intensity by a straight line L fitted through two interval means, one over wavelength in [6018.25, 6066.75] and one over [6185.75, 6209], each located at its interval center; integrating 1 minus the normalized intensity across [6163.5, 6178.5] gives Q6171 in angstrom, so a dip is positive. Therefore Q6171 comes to 0.6 angstrom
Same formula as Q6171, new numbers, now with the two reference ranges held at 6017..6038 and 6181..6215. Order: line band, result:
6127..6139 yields 0.4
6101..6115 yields 0.2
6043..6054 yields -0.3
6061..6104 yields 0.1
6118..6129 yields 0.5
